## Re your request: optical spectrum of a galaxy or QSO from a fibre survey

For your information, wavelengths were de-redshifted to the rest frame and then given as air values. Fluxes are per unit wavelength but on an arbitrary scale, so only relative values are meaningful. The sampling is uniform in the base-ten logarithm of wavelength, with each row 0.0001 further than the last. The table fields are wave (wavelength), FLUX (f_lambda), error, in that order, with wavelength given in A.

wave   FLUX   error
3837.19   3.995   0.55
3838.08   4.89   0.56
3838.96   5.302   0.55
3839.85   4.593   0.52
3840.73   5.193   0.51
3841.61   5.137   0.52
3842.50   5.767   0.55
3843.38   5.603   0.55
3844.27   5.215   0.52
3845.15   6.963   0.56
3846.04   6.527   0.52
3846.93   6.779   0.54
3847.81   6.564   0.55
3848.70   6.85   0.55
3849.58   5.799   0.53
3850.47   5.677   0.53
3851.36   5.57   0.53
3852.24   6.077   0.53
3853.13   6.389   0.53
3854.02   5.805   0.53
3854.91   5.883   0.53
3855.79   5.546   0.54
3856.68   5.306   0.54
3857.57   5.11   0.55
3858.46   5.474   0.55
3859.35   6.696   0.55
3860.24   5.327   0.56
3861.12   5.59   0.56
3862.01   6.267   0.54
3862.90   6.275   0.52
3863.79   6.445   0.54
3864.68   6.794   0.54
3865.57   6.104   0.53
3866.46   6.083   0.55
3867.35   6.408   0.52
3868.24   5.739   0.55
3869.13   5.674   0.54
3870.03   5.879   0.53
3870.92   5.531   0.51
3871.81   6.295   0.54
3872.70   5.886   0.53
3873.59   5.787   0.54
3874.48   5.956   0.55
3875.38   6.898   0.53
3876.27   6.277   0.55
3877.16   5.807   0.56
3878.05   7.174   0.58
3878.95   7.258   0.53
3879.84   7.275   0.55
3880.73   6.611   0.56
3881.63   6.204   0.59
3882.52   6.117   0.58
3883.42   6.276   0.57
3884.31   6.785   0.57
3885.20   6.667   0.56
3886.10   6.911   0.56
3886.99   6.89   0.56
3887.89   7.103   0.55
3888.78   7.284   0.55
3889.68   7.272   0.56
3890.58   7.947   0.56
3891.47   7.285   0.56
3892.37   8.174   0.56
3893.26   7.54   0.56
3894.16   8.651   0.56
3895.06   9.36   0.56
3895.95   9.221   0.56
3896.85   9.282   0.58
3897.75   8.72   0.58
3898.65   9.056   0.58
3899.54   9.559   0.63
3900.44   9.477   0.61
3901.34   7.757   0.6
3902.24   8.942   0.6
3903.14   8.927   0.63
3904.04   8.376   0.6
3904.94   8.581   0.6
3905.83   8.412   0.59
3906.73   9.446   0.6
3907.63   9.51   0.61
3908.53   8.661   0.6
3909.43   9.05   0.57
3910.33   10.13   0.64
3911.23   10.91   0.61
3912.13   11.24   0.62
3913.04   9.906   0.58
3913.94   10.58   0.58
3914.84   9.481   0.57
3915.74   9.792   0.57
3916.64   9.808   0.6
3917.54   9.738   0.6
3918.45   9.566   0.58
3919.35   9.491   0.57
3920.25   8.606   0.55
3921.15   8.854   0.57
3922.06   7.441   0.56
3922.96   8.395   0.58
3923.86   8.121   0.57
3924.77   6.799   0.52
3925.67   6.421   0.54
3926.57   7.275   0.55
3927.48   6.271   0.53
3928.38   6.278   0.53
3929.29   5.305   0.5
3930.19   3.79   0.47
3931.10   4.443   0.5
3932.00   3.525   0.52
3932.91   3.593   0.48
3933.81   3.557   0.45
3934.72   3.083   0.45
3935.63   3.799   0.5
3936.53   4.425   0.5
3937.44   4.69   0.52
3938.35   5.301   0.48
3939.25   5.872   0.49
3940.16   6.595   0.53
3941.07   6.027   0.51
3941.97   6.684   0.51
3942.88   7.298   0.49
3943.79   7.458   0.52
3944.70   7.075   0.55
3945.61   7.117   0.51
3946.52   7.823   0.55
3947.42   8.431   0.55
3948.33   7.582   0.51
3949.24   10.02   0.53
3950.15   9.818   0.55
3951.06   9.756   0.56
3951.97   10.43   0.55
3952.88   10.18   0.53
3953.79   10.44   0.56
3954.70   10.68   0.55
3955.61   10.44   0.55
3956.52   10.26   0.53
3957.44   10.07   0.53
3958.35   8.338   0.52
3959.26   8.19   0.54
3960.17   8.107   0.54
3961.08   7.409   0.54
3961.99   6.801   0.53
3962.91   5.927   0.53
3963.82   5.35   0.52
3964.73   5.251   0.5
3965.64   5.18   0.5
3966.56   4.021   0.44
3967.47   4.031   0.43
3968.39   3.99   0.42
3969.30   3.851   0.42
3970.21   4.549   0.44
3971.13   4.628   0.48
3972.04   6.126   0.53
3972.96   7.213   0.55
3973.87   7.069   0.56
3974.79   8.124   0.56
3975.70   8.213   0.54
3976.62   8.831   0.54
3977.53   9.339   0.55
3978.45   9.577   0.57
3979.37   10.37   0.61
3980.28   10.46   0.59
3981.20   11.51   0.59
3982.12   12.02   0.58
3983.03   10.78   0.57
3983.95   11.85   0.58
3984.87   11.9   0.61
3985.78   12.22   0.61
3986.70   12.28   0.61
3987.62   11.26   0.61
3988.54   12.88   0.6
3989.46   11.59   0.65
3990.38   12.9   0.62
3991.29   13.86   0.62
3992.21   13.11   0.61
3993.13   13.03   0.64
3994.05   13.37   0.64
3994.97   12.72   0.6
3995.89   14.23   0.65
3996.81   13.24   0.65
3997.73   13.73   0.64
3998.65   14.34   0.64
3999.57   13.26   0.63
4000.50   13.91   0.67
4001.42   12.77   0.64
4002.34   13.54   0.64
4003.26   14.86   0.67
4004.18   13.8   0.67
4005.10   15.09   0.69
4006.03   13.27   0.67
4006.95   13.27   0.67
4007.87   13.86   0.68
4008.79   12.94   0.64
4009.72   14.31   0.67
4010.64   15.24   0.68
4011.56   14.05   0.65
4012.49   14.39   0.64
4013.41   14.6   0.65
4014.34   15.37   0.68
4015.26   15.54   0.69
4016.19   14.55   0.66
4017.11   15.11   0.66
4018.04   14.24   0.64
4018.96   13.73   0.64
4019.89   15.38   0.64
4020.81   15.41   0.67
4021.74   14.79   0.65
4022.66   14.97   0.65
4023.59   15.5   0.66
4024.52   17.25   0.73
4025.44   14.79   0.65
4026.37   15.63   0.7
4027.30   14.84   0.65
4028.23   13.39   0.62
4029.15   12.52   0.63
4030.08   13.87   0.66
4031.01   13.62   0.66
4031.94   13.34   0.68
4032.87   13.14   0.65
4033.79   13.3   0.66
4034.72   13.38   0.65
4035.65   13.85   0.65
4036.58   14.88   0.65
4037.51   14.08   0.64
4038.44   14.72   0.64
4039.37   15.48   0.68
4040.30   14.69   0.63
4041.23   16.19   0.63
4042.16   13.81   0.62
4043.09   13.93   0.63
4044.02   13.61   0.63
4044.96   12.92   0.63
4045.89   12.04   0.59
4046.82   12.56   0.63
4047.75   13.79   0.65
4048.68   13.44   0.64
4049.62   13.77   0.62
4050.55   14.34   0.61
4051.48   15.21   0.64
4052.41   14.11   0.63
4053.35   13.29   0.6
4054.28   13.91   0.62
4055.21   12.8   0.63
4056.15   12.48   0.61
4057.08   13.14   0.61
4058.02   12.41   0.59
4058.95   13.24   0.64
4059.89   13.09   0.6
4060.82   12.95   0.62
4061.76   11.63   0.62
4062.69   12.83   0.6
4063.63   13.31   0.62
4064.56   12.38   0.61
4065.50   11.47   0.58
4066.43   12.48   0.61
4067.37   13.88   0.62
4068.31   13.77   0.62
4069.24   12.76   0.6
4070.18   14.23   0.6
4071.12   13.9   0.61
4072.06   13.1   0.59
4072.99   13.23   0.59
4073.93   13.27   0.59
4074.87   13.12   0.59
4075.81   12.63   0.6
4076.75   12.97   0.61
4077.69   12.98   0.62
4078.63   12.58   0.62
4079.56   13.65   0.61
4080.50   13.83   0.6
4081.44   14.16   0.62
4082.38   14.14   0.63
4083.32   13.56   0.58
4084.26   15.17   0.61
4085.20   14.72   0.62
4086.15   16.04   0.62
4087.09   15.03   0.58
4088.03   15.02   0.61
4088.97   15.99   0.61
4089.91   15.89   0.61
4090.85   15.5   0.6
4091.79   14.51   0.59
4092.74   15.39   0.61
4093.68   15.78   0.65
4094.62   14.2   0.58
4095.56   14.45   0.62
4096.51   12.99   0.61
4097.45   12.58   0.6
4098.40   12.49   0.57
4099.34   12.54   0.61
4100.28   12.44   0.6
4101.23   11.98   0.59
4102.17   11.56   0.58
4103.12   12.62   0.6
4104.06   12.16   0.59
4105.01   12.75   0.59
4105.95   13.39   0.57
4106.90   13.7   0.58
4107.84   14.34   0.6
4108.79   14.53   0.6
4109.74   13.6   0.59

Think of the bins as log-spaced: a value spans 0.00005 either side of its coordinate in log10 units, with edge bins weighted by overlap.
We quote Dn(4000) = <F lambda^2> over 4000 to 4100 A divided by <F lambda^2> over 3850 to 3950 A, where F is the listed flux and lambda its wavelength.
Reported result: 2.11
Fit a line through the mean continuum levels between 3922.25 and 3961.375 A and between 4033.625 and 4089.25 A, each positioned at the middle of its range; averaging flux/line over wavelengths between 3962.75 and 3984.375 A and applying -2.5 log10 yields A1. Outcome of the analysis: 0.20 mag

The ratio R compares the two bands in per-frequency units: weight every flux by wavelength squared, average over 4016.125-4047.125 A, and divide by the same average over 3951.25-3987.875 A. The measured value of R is 1.75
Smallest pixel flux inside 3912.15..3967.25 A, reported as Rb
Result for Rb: 3.083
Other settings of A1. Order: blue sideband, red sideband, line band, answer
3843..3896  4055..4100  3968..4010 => -0.06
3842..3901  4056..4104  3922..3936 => 0.48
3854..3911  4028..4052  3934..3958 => 0.28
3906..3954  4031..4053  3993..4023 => -0.18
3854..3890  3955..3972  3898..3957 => -0.23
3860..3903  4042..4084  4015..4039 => -0.20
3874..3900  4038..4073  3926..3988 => 0.31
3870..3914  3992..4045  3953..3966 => 0.35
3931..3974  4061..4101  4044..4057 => -0.12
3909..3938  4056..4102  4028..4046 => -0.17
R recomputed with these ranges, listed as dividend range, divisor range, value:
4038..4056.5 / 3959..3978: 2.30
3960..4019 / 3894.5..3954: 1.45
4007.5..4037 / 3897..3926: 1.68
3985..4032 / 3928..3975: 2.16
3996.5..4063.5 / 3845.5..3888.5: 2.44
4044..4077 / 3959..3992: 1.60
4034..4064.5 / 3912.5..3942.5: 2.13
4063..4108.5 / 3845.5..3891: 2.42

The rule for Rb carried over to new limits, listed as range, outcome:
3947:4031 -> 3.851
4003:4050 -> 12.04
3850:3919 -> 5.11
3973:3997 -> 7.069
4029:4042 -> 12.52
